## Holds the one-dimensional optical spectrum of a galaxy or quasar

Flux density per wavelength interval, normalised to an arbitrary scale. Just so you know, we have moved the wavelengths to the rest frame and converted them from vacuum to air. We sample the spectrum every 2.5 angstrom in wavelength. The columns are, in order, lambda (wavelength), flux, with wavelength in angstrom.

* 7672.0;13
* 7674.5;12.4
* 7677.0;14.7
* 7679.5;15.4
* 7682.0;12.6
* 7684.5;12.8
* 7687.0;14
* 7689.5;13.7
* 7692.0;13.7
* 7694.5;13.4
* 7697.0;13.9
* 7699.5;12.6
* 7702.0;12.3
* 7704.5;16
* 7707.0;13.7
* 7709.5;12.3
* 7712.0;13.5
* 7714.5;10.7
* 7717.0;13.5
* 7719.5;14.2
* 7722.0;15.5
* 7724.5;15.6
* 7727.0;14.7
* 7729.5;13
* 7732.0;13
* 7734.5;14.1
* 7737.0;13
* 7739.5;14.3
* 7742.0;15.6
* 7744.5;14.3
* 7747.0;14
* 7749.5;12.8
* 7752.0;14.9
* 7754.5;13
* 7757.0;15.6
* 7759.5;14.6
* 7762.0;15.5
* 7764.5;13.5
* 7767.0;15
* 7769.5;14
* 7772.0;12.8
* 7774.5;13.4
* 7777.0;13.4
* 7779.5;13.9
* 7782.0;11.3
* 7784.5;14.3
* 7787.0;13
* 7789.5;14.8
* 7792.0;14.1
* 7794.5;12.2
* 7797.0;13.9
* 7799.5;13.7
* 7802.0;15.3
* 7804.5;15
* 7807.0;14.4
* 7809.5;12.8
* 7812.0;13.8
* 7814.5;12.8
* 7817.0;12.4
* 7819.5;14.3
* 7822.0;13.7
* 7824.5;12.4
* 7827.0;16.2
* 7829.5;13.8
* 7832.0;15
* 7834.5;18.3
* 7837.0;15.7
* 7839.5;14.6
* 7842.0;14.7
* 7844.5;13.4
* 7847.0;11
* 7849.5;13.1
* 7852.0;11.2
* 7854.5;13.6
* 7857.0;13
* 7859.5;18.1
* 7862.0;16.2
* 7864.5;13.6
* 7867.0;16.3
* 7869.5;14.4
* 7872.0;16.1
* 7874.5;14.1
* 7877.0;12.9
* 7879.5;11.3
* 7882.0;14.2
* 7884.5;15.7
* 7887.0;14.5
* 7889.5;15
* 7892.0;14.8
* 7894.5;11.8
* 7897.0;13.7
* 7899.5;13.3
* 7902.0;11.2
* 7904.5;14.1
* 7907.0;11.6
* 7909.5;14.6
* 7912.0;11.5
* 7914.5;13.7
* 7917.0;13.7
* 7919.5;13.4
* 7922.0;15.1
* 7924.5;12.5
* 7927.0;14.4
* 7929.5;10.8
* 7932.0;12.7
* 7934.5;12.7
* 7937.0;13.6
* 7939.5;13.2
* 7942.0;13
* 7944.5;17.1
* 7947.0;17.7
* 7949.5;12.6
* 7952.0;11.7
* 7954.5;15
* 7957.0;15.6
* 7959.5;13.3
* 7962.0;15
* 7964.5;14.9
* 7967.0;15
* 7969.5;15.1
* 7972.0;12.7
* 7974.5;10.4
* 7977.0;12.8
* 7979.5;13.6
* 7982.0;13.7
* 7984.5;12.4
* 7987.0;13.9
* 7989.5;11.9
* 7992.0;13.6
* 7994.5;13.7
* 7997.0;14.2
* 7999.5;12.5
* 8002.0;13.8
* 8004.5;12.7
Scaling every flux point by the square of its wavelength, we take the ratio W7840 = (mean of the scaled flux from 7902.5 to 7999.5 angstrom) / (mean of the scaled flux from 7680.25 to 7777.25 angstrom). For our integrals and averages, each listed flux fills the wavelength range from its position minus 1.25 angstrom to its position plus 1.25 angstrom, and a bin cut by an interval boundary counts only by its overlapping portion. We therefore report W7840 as 1.0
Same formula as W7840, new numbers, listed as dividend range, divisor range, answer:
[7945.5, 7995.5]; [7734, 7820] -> 1.04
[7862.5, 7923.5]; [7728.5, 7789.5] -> 1.03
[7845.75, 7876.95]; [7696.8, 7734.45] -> 1.08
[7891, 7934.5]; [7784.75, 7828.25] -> 0.97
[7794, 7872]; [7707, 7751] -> 1.06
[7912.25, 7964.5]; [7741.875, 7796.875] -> 1.04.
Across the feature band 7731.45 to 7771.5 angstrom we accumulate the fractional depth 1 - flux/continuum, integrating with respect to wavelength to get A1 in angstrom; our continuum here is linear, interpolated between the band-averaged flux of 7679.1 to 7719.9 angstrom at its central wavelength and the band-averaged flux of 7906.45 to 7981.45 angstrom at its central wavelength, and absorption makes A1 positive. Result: -2.3 angstrom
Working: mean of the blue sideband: 13.4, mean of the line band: 14.2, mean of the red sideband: 13.7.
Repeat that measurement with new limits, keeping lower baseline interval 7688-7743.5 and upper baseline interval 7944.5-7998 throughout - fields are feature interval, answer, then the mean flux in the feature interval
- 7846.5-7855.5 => 1.0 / 12.3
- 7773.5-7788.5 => 0.6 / 13.2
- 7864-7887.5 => -0.9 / 14.3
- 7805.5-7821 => 0.4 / 13.4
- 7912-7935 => 1.1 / 13.1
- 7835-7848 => -0.4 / 14.2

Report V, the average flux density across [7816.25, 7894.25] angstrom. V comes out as 14.3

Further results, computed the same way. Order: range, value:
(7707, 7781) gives 13.9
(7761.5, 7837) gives 14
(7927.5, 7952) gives 13.6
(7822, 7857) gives 14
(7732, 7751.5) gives 14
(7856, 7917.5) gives 14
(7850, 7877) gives 14.5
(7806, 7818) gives 13.2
